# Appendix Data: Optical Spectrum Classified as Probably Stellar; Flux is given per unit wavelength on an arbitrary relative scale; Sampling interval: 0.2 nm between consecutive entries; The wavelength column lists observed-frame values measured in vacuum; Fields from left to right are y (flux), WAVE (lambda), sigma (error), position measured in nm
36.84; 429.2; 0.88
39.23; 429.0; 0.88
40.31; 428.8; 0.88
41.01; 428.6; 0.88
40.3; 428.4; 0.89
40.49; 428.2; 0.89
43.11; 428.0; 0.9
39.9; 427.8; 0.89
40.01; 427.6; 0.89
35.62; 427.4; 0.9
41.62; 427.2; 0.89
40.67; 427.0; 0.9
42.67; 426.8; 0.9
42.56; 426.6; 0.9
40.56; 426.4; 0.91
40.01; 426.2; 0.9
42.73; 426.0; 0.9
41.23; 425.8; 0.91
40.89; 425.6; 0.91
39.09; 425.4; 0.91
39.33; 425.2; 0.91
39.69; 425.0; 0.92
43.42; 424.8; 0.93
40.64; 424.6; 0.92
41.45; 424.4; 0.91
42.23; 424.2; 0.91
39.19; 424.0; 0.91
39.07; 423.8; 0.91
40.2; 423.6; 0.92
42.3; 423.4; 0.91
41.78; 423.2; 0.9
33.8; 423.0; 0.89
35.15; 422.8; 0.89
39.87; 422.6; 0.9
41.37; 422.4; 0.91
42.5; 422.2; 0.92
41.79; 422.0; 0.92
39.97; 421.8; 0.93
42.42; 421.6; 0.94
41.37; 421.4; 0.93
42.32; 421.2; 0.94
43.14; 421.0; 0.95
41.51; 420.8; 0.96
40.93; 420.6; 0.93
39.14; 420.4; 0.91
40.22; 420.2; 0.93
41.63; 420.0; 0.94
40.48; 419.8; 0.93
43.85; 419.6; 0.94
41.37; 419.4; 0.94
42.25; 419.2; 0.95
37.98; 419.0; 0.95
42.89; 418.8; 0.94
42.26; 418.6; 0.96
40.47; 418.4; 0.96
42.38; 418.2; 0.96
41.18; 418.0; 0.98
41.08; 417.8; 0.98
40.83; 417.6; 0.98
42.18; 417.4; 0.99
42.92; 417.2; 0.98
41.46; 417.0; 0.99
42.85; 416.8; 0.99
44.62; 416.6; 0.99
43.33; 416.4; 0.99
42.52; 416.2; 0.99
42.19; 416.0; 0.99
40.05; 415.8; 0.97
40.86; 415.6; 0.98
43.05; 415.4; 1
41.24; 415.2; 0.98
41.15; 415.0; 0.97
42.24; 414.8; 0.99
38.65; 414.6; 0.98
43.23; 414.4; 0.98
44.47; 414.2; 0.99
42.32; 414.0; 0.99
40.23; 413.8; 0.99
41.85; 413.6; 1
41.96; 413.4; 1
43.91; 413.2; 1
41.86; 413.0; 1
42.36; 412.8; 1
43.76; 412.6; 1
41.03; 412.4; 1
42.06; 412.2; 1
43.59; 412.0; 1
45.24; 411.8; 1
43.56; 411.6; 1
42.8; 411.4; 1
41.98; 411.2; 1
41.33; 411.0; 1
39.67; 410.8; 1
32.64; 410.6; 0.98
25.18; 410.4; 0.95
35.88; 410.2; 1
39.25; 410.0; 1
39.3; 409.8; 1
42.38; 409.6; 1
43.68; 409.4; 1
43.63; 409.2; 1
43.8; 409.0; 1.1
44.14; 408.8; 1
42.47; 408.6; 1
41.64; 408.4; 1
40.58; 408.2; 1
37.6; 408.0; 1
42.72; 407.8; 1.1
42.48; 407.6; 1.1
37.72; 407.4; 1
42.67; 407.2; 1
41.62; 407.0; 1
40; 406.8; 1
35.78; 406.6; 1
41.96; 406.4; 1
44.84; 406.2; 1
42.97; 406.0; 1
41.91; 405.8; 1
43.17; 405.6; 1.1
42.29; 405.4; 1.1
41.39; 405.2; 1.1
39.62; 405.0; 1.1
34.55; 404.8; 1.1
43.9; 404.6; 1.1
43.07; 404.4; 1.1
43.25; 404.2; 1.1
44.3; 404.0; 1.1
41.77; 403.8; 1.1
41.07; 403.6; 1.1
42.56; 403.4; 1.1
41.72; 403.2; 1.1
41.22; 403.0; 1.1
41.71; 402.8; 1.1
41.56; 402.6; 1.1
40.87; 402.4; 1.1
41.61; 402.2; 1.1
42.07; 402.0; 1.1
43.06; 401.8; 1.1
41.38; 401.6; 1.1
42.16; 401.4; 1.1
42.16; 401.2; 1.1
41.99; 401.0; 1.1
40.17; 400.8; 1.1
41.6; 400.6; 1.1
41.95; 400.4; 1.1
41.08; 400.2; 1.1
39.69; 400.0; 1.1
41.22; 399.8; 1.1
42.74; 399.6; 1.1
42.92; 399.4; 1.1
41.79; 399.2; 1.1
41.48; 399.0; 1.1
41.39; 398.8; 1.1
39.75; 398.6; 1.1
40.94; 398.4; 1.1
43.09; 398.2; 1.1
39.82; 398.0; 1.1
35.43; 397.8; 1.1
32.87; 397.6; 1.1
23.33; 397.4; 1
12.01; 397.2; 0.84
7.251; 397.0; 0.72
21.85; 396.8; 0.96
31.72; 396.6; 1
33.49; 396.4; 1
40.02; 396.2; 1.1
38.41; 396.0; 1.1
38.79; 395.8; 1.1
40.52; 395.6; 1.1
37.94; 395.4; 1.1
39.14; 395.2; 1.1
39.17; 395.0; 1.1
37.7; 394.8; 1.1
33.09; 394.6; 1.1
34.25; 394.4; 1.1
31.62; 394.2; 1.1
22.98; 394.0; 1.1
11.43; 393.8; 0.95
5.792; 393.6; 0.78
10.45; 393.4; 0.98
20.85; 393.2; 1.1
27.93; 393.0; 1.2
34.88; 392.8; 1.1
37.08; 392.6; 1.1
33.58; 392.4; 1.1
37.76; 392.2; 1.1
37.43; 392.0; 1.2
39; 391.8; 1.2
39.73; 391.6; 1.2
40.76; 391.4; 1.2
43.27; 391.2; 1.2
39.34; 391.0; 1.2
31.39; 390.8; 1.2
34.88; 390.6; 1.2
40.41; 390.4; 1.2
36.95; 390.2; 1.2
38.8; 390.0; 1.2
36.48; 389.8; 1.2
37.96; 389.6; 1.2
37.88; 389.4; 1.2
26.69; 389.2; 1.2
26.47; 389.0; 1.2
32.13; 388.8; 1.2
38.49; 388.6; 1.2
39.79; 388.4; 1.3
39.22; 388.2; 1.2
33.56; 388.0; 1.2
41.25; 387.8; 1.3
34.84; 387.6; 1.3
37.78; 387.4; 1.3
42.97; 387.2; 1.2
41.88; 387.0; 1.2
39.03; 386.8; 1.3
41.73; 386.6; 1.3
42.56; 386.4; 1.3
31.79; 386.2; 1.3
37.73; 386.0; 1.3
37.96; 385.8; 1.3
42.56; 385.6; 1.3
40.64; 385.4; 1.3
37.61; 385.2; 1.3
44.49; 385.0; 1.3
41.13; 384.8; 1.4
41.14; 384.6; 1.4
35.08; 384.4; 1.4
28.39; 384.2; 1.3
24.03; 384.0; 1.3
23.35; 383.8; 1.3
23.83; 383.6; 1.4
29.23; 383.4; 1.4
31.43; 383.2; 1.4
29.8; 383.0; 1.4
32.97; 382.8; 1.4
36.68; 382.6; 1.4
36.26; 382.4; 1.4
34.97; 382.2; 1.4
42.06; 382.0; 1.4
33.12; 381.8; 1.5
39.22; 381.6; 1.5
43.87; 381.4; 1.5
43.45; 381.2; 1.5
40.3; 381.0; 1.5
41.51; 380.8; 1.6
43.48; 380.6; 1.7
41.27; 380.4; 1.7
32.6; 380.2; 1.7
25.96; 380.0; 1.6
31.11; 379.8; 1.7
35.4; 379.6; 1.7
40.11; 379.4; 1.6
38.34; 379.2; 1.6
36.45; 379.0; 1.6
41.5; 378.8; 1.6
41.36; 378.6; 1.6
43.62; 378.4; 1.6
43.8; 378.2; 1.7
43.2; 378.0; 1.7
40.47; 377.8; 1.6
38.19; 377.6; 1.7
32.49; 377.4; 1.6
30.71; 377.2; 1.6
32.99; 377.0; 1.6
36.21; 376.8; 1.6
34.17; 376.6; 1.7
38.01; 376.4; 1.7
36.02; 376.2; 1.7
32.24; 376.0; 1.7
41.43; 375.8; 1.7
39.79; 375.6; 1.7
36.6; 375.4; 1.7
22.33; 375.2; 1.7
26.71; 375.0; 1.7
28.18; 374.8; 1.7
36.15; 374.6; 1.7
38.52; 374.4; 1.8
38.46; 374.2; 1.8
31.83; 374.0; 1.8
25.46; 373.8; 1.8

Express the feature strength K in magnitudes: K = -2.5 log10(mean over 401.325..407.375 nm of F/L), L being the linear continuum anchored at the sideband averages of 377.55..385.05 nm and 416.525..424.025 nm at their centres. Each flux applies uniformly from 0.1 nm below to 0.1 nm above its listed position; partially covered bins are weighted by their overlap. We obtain -0.06 mag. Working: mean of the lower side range 36.6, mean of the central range 41.6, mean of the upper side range 41.1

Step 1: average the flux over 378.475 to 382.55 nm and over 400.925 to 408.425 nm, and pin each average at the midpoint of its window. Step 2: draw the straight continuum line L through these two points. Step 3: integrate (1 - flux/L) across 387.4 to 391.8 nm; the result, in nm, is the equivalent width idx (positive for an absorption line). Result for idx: 0.30 nm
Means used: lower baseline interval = 38.1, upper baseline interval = 41.5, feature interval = 36.8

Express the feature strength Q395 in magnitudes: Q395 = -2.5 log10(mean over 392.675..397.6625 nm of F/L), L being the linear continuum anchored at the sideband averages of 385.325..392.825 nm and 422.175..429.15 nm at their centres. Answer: 0.32 mag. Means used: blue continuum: 37.6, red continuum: 40.4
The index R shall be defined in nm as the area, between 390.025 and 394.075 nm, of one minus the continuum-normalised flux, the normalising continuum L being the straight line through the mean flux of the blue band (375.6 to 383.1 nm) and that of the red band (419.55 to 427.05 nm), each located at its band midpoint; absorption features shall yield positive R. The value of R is 0.730 nm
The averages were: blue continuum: 37.5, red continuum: 40.8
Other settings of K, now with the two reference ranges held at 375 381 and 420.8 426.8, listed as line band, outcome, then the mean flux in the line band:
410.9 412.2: -0.09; 43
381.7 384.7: 0.16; 32.2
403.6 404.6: -0.10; 43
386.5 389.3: 0.02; 36.8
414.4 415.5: -0.04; 41.4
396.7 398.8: 0.26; 30.2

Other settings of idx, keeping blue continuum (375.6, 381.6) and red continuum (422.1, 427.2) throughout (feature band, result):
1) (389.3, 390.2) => 0.02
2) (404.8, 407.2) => -0.10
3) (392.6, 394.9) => 0.81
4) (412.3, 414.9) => -0.15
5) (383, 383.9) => 0.26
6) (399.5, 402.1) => -0.16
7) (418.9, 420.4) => -0.03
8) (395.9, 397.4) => 0.49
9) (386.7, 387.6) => -0.03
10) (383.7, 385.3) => 0.16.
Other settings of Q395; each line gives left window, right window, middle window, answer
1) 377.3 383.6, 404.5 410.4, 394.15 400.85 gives 0.100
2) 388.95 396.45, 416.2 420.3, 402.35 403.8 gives -0.128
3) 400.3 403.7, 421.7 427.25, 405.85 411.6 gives 0.024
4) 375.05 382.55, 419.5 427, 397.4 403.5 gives -0.047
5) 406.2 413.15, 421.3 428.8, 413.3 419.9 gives -0.029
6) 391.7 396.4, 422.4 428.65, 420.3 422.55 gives -0.060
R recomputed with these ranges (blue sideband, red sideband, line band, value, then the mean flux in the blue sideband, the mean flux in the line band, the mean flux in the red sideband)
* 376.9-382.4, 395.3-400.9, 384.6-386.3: -0.08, 38.2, 39.4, 36.2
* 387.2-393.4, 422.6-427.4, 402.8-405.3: -0.27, 35.6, 41.5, 40.3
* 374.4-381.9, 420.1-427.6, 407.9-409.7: -0.13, 36.8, 42.2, 40.6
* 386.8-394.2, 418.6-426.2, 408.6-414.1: -0.40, 33.7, 41.1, 40.8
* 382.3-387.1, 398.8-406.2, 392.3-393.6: 0.43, 35.5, 25.8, 41.8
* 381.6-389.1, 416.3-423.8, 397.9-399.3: -0.12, 35.9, 41.2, 41.2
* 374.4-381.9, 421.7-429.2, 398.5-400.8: -0.17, 36.8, 41.4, 40.4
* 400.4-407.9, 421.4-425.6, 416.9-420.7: -0.07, 41.6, 41.3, 40.3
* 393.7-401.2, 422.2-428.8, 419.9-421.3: -0.06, 35.4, 41.3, 40.4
